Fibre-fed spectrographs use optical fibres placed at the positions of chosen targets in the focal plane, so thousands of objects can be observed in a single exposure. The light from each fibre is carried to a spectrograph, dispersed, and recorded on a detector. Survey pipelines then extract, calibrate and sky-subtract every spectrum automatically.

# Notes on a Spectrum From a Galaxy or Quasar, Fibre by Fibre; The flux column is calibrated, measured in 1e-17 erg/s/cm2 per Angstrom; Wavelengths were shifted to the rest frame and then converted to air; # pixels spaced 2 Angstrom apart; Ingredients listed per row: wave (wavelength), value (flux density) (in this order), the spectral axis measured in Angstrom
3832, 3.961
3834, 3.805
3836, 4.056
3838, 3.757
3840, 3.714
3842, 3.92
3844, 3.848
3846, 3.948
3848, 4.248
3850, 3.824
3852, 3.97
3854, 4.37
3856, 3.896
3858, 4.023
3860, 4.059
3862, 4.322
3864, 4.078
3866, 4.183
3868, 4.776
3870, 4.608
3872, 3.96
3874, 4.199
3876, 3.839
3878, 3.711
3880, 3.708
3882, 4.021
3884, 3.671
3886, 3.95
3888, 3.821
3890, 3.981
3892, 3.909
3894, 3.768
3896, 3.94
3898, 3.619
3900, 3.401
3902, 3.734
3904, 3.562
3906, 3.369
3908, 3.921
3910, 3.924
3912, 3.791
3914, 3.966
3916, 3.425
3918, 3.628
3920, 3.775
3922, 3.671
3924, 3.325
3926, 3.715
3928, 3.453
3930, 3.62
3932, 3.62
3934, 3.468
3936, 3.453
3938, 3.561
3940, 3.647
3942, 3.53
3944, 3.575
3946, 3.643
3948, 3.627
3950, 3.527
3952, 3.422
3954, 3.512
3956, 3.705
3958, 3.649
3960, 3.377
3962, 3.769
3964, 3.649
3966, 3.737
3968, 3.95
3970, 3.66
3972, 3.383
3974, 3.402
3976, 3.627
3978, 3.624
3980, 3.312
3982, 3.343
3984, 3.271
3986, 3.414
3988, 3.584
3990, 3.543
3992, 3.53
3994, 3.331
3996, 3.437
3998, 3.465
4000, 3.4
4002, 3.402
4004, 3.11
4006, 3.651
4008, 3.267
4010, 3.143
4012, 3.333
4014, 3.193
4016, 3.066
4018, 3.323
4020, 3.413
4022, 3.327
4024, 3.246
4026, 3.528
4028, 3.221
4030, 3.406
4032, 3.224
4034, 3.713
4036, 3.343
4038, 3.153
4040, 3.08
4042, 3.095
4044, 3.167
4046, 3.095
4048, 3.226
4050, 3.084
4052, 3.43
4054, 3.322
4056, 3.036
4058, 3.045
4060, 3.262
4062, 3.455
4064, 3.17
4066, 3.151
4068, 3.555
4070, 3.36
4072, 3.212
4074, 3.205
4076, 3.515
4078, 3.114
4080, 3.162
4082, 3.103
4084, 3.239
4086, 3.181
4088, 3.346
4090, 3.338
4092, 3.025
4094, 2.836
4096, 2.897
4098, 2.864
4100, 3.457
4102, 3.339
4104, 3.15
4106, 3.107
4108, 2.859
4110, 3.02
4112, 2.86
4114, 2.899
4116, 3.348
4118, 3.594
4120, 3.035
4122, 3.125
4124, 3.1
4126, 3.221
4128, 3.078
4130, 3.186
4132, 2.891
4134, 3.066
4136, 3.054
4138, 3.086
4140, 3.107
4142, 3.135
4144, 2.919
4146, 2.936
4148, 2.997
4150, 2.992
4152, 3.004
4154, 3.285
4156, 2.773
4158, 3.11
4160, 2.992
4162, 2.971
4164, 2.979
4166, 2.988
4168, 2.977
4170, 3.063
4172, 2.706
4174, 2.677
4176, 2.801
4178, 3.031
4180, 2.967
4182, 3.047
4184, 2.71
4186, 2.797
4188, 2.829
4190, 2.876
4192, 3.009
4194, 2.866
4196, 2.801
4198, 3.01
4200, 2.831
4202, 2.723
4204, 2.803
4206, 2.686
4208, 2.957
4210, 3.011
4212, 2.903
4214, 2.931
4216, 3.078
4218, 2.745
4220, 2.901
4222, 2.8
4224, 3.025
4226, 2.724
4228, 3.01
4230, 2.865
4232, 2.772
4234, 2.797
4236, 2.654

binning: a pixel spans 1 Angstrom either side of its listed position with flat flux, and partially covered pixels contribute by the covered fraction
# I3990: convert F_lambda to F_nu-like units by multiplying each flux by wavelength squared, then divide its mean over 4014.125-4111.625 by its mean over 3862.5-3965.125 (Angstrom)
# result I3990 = 0.93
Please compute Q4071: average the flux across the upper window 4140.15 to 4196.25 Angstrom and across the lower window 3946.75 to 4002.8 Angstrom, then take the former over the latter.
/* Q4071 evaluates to 0.83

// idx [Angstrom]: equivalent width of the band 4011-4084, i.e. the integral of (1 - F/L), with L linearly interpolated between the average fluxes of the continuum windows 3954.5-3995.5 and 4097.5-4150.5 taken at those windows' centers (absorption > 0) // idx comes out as 1.4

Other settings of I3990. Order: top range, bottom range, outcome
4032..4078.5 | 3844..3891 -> 0.88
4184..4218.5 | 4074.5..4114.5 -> 0.97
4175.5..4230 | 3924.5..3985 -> 0.92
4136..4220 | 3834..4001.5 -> 0.89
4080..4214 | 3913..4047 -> 0.94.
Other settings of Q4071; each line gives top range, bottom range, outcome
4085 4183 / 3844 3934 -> 0.79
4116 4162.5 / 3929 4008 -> 0.87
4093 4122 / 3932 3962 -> 0.87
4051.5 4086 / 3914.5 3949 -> 0.91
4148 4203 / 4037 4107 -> 0.91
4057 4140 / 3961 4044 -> 0.93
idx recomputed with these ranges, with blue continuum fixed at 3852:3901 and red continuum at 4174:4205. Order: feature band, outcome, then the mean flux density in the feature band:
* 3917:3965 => 2.3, 3.58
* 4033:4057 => 1.1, 3.23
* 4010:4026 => 0.9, 3.28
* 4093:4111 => 0.7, 3.06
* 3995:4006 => 0.5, 3.39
